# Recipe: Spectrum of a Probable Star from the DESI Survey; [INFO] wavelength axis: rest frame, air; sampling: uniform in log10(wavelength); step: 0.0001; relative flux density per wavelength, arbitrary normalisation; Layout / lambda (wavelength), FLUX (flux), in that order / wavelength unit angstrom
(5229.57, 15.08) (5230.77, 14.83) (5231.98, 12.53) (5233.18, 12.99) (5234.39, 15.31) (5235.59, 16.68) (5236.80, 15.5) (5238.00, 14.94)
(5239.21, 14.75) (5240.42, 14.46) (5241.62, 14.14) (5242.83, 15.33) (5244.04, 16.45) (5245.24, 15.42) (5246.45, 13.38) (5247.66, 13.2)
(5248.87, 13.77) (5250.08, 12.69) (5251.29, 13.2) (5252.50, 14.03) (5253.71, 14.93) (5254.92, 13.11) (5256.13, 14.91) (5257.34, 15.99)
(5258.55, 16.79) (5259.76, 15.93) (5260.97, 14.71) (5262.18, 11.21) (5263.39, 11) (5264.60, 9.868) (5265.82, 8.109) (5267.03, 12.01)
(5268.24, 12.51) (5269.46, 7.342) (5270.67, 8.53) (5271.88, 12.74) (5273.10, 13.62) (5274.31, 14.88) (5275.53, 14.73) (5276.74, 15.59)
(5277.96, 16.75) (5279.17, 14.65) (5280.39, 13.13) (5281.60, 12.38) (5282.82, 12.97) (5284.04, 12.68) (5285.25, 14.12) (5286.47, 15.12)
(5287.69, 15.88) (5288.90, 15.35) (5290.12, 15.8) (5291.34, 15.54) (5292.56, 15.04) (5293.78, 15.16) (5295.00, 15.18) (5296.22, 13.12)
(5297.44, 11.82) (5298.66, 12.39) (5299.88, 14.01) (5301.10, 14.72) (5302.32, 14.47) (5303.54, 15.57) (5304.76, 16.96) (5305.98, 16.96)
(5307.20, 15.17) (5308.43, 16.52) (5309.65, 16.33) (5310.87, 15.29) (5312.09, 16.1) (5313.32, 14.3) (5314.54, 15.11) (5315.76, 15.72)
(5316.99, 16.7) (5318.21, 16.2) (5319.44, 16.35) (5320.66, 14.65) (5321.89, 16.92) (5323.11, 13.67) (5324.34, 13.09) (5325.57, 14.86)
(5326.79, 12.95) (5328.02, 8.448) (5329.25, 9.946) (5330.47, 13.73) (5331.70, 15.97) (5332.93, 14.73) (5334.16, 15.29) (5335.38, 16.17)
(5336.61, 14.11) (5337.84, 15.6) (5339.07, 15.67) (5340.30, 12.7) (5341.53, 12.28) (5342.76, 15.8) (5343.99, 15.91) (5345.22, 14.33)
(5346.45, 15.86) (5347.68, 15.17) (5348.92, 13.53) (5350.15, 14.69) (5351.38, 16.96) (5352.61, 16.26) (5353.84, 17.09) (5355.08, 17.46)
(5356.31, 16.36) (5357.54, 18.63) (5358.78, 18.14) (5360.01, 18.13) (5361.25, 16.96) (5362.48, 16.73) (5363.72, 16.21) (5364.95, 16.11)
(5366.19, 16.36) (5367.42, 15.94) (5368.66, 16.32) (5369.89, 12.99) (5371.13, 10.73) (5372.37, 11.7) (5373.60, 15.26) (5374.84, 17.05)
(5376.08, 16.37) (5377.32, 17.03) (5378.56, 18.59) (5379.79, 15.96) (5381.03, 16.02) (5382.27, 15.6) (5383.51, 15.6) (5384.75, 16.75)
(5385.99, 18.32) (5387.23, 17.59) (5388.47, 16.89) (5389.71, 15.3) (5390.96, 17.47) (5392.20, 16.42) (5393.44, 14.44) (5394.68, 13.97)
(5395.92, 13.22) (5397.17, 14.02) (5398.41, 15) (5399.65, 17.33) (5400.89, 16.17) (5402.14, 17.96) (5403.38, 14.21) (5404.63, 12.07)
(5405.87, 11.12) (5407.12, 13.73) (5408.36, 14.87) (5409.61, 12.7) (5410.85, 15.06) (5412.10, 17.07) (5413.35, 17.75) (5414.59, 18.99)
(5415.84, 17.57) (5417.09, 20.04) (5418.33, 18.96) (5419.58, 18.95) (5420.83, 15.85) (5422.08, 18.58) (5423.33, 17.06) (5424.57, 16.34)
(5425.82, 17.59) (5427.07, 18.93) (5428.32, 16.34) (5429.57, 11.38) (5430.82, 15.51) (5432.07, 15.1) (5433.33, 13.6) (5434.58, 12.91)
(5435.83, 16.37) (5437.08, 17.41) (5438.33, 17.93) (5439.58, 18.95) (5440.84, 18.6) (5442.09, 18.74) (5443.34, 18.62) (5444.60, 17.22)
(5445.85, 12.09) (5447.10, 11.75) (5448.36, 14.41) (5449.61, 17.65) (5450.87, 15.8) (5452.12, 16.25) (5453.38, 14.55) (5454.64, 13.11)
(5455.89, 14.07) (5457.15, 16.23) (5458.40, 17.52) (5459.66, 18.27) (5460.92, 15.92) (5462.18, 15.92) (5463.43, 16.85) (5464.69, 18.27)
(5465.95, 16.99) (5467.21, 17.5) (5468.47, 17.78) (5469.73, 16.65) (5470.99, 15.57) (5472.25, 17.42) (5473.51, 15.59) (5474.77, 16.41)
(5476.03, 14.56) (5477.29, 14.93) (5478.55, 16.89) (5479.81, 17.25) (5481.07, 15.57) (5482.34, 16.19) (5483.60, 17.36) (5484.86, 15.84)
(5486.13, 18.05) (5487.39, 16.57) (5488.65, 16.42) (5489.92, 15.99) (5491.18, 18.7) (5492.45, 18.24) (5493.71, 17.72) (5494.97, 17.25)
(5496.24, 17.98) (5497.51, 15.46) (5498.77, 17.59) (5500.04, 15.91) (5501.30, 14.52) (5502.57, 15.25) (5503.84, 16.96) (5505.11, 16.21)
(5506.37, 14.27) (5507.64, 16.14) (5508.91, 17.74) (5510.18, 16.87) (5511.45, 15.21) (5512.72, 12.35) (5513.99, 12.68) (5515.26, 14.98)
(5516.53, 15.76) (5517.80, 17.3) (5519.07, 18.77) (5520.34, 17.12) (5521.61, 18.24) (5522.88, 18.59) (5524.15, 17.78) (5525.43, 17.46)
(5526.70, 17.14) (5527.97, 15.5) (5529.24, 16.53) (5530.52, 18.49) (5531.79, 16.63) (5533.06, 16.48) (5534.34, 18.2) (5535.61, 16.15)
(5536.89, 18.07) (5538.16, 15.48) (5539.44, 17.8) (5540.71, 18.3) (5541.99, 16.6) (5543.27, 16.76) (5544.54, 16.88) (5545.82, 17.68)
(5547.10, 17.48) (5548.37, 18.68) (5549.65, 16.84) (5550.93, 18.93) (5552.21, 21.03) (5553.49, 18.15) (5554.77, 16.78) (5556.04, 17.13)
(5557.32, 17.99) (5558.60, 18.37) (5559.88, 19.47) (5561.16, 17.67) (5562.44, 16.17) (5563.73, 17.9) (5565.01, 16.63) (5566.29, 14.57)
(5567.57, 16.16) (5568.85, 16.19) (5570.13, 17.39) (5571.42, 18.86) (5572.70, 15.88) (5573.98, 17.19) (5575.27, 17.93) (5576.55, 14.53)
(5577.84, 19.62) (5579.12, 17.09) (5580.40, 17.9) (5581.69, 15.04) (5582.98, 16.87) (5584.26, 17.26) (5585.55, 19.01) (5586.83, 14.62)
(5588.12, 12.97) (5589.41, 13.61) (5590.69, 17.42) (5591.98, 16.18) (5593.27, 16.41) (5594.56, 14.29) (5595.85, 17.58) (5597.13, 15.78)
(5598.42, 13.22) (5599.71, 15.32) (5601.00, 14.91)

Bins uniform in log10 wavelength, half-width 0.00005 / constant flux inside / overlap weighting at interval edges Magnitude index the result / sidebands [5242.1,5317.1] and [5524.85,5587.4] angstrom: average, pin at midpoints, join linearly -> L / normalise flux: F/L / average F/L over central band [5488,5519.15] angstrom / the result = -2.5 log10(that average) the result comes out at 0.03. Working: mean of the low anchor 14.1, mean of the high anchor 17.3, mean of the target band 16.2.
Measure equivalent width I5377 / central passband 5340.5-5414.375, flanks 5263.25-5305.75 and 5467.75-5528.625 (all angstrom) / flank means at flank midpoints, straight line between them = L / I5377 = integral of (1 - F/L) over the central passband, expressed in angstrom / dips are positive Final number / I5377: -4.05 angstrom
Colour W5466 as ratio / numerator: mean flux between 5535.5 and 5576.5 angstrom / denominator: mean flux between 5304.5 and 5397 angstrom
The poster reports 1.12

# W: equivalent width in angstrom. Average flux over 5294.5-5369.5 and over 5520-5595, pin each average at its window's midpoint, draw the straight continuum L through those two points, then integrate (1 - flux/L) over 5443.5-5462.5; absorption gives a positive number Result 0.9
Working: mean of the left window 15.2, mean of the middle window 15.4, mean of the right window 17.1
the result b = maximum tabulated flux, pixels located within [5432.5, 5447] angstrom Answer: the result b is 18.95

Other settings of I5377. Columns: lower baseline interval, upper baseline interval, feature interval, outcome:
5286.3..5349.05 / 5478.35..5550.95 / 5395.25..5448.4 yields -0.6 angstrom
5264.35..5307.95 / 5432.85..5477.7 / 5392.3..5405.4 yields 0.5 angstrom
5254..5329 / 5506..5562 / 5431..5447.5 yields -0.2 angstrom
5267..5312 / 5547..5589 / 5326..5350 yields 1.0 angstrom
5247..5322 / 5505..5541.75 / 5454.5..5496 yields -1.3 angstrom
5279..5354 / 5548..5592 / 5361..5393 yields -1.5 angstrom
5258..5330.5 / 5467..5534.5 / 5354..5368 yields -2.0 angstrom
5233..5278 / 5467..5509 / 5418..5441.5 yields -1.2 angstrom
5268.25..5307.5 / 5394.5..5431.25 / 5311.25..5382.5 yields -1.5 angstrom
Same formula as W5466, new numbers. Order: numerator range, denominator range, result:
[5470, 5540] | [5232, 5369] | 1.13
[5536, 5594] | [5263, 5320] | 1.21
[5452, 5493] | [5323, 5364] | 1.09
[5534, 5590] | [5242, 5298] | 1.25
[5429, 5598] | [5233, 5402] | 1.12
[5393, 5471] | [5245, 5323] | 1.13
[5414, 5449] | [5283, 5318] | 1.11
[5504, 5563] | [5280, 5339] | 1.17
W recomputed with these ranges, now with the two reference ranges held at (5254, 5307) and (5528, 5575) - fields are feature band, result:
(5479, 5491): -0.13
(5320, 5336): 0.61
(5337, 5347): -0.08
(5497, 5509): 0.57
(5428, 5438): 0.59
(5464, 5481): -0.26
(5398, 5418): -0.38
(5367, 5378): 0.15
